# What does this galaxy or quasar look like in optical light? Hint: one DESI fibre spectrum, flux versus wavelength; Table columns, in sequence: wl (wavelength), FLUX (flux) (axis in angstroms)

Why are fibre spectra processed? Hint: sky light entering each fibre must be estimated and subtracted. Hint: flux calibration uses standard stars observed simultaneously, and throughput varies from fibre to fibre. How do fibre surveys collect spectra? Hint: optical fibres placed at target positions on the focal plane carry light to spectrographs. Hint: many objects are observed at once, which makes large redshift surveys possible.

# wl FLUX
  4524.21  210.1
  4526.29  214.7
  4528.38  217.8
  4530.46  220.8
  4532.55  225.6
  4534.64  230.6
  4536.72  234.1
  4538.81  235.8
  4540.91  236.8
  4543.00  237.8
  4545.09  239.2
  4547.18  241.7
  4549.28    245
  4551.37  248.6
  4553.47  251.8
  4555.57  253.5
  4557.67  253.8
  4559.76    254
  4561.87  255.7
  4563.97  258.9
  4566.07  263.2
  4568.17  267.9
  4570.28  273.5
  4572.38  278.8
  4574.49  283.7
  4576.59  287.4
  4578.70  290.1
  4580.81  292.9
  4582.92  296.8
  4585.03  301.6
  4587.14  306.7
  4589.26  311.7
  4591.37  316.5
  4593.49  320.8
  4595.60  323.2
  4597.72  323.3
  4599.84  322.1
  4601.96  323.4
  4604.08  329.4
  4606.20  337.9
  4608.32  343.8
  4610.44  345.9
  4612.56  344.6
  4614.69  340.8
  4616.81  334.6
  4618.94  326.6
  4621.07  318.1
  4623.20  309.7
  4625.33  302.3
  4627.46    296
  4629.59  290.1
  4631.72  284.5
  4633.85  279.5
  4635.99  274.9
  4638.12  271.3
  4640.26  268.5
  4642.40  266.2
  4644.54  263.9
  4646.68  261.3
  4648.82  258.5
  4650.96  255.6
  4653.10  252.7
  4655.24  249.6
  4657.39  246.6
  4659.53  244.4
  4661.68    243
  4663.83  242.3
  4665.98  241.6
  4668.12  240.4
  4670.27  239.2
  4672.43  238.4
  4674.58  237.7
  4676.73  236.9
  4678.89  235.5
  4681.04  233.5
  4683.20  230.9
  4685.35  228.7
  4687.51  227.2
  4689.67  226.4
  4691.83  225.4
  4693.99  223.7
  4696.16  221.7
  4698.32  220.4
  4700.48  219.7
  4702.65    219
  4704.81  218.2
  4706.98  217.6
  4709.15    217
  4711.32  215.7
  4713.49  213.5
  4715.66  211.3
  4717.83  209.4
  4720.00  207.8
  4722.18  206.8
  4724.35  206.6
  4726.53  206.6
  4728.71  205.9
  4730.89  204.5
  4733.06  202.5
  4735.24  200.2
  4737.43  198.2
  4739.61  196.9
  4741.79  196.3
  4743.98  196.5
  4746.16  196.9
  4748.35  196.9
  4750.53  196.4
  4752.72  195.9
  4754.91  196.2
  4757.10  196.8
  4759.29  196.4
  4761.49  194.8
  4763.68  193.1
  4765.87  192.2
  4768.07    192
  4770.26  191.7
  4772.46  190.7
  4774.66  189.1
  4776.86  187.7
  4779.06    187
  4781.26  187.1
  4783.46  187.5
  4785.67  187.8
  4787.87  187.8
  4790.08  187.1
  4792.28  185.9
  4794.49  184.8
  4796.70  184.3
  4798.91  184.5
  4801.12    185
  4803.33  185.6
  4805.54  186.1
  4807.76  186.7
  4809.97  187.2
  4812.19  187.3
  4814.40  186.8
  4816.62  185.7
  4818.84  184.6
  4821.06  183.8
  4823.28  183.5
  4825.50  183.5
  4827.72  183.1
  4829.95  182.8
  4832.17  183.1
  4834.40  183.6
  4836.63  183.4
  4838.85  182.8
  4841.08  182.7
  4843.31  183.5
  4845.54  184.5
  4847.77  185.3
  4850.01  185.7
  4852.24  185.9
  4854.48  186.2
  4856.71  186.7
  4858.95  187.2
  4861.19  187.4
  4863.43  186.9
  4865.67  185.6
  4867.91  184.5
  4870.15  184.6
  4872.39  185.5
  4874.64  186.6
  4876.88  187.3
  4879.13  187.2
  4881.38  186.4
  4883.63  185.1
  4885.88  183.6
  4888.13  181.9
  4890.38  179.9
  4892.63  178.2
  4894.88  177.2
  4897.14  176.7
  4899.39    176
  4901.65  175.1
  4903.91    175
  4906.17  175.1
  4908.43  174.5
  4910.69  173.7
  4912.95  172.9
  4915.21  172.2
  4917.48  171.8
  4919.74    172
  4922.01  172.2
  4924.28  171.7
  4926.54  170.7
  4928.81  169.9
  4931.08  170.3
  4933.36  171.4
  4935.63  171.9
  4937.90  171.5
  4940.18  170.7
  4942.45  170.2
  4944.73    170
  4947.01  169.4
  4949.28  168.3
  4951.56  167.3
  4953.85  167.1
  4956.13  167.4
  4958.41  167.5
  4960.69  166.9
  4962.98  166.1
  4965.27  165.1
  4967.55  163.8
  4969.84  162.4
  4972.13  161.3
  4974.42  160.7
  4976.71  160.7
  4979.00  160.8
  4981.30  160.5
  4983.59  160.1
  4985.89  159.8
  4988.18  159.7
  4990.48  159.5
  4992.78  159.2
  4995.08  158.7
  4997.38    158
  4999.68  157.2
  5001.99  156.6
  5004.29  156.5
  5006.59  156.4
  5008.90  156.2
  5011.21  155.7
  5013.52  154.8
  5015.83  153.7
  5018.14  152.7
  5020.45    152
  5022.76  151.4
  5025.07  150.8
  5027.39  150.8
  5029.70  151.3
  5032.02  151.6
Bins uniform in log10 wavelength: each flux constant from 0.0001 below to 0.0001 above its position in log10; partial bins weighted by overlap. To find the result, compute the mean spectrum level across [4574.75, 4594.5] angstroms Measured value 302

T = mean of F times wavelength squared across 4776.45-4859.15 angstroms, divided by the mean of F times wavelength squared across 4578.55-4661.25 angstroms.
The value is 0.7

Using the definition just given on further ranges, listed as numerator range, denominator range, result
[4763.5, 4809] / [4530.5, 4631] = 0.71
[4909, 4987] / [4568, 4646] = 0.64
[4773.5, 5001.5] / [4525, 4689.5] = 0.73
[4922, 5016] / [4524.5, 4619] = 0.69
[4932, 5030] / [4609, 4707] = 0.71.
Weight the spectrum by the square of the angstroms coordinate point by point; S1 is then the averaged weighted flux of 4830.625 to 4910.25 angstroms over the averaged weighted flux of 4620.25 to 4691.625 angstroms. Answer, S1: 0.78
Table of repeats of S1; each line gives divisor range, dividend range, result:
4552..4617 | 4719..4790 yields 0.70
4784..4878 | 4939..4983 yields 0.94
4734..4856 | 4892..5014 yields 0.94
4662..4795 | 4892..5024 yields 0.87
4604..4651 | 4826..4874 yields 0.68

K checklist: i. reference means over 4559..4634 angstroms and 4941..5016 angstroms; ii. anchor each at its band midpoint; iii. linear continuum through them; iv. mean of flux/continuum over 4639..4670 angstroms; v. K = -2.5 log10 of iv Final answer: 0.12 mag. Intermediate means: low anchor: 304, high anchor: 162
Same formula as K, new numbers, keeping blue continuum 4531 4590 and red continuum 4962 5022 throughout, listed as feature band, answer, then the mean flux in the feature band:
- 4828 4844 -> 0.07 mag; 183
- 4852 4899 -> 0.01 mag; 184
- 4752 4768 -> 0.10 mag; 195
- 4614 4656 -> -0.17 mag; 285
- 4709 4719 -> 0.06 mag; 213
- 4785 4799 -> 0.11 mag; 186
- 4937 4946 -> 0.00 mag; 170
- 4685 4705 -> 0.03 mag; 223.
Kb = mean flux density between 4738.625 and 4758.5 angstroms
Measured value 197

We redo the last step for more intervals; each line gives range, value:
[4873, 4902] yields 182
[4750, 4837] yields 188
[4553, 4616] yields 299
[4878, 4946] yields 175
